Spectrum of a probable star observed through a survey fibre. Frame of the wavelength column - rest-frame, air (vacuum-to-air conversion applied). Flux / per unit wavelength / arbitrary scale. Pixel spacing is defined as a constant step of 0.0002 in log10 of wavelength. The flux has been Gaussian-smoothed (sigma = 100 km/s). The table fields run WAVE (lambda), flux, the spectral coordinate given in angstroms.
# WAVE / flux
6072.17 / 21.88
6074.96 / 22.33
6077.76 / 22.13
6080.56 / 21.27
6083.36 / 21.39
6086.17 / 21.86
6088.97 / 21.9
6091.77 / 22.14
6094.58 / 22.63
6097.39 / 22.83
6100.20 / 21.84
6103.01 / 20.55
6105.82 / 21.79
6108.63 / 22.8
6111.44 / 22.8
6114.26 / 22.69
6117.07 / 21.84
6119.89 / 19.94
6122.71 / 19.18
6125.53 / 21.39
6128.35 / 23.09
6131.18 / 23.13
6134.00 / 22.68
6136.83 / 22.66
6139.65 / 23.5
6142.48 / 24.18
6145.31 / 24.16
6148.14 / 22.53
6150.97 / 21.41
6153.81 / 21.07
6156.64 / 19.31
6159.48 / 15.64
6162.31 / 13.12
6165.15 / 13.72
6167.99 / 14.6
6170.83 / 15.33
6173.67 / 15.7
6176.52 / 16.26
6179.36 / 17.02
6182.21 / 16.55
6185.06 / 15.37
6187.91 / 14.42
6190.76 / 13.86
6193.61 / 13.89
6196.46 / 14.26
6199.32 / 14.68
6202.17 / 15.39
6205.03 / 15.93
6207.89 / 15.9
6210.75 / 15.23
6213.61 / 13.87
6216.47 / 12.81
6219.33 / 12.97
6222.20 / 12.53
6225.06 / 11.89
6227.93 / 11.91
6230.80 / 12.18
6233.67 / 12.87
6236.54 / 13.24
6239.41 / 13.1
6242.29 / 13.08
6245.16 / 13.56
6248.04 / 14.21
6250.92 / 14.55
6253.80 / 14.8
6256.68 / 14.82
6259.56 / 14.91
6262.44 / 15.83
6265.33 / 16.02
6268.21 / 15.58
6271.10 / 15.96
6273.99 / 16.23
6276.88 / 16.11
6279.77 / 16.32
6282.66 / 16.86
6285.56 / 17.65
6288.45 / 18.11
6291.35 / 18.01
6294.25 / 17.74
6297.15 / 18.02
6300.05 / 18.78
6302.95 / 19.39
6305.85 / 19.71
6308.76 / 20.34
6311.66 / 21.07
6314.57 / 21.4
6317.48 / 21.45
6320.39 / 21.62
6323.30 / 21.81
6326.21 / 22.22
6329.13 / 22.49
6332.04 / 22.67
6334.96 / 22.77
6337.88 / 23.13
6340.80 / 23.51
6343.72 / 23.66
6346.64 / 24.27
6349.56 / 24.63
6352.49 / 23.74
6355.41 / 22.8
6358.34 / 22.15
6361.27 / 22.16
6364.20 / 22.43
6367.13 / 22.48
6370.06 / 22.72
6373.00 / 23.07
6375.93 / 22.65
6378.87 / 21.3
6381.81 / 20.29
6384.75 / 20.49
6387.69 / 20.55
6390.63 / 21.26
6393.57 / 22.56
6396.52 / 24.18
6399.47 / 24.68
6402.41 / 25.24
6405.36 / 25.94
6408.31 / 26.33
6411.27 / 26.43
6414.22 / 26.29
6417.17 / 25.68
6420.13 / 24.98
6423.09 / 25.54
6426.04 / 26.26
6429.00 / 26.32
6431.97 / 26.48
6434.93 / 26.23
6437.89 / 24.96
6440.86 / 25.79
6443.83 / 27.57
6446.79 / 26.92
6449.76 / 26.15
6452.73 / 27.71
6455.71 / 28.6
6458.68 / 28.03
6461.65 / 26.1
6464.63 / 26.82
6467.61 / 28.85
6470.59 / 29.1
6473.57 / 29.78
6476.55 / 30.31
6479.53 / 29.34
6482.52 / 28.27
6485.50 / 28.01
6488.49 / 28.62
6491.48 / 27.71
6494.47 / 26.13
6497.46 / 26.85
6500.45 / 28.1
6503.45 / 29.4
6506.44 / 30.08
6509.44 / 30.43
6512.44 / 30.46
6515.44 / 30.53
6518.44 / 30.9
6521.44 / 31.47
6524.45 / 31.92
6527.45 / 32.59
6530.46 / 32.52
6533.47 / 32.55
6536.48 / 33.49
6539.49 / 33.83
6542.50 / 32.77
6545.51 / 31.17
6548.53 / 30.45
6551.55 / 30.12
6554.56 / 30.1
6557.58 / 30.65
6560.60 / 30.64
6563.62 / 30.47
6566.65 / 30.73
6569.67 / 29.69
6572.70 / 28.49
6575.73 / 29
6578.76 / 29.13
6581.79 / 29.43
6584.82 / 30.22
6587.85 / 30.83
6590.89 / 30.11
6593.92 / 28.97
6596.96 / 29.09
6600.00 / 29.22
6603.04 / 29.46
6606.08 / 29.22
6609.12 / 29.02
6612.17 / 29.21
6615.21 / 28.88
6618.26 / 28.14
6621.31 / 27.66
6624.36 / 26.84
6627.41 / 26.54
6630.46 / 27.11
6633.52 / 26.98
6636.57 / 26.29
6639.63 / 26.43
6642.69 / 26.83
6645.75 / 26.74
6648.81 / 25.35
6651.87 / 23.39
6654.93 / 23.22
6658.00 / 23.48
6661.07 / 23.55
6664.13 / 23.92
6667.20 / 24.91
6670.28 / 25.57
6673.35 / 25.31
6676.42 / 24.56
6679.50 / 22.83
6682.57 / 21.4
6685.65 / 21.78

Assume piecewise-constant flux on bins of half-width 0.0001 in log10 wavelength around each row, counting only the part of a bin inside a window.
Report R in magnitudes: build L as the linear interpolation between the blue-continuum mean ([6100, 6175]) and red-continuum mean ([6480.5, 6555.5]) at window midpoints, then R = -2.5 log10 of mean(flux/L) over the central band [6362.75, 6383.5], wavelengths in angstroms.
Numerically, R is 0.20 mag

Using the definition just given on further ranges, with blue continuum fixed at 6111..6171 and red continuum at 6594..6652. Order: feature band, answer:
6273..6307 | 0.26 mag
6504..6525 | -0.18 mag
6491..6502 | -0.06 mag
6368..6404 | 0.08 mag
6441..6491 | -0.11 mag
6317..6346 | 0.03 mag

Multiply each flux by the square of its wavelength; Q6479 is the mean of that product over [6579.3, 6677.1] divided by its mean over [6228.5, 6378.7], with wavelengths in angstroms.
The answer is 1.57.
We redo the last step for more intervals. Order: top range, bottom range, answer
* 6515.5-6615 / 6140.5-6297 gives 2.16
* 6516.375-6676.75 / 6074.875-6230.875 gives 1.78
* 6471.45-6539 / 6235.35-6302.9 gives 2.03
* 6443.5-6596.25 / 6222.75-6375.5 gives 1.70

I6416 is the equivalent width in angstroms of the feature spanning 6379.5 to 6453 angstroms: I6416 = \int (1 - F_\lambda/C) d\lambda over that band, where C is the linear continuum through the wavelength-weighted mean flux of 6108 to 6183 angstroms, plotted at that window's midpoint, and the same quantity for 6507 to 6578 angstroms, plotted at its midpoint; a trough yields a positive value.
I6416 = 7.0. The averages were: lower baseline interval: 19.9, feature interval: 24.9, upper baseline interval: 31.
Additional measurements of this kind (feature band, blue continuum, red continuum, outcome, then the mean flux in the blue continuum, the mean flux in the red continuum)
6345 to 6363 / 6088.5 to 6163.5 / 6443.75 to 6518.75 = 1.9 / 21.5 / 28.5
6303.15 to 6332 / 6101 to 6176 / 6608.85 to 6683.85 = 1.2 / 20.3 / 25.7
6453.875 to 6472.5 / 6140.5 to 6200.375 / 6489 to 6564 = 0.2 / 17.1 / 30.6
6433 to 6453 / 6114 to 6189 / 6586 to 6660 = -1.7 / 19.2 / 27.4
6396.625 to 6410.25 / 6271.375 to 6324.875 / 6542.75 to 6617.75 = -1.5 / 18.9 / 29.8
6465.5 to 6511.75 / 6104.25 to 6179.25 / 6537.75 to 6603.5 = -0.7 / 20.1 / 30.2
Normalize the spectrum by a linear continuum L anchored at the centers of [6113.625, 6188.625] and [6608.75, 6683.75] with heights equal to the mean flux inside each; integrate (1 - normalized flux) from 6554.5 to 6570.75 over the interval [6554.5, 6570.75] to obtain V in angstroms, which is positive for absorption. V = -3.81 angstroms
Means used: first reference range 19.3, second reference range 25.7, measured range 30.4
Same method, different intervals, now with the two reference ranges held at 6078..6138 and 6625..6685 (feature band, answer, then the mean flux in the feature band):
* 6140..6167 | 3.20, 19.5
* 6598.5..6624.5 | -4.23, 28.7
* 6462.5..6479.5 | -3.53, 28.9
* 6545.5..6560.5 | -3.73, 30.4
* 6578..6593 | -3.29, 30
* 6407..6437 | -3.01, 26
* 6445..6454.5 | -1.27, 27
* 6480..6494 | -2.37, 28.1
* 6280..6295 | 3.50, 17.6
